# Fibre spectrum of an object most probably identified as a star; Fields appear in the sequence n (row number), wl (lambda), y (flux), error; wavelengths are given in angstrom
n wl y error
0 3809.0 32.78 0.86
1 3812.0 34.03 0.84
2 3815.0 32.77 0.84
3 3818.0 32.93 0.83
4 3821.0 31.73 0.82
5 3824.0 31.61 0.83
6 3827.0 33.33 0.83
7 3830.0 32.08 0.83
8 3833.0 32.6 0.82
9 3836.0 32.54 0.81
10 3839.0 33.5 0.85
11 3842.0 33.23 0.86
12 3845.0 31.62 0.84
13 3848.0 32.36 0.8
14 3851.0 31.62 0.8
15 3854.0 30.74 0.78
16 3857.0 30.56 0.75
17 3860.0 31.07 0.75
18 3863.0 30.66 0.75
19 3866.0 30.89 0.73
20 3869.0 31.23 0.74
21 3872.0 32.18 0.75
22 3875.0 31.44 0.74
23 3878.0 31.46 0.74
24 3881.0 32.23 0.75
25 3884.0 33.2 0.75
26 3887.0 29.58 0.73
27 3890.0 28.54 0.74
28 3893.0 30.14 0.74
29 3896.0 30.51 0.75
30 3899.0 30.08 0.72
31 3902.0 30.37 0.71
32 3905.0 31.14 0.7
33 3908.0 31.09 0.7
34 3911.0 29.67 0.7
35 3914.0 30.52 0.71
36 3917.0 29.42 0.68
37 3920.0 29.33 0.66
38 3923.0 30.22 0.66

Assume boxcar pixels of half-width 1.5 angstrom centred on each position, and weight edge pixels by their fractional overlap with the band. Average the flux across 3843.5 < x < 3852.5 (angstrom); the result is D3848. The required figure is 31.9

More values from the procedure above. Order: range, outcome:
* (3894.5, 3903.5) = 30.3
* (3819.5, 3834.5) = 32.3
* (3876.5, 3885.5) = 32.3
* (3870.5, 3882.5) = 31.8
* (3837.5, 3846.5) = 32.8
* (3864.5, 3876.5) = 31.4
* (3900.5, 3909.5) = 30.9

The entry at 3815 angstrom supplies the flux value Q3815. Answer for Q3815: 32.77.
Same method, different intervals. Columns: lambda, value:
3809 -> 32.78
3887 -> 29.58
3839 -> 33.5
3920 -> 29.33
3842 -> 33.23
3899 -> 30.08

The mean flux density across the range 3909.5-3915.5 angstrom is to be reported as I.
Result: 30.1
